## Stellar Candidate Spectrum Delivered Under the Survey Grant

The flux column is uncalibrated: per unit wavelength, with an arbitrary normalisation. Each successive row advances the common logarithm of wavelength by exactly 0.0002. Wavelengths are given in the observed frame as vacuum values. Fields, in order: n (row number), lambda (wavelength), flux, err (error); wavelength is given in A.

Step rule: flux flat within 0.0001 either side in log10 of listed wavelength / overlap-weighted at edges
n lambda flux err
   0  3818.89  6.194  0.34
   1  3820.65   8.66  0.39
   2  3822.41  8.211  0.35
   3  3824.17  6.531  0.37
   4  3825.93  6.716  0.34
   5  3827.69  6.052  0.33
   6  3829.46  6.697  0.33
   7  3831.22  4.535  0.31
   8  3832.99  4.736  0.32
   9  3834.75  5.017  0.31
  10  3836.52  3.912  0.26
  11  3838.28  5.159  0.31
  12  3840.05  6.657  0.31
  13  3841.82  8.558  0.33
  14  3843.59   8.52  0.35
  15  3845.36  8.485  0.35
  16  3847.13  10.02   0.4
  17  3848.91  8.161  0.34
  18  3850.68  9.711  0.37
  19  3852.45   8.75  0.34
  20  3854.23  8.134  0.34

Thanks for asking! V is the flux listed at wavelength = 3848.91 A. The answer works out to 8.161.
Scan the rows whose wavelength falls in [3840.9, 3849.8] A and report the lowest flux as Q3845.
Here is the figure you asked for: 8.161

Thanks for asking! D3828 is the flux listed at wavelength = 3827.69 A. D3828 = 6.052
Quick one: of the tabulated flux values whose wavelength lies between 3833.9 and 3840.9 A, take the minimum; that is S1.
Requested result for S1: 3.912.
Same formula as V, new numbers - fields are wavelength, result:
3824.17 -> 6.531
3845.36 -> 8.485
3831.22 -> 4.535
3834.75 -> 5.017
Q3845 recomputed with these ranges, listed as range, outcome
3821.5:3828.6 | 6.052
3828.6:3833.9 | 4.535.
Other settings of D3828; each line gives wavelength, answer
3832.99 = 4.736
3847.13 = 10.02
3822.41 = 8.211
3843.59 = 8.52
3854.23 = 8.134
